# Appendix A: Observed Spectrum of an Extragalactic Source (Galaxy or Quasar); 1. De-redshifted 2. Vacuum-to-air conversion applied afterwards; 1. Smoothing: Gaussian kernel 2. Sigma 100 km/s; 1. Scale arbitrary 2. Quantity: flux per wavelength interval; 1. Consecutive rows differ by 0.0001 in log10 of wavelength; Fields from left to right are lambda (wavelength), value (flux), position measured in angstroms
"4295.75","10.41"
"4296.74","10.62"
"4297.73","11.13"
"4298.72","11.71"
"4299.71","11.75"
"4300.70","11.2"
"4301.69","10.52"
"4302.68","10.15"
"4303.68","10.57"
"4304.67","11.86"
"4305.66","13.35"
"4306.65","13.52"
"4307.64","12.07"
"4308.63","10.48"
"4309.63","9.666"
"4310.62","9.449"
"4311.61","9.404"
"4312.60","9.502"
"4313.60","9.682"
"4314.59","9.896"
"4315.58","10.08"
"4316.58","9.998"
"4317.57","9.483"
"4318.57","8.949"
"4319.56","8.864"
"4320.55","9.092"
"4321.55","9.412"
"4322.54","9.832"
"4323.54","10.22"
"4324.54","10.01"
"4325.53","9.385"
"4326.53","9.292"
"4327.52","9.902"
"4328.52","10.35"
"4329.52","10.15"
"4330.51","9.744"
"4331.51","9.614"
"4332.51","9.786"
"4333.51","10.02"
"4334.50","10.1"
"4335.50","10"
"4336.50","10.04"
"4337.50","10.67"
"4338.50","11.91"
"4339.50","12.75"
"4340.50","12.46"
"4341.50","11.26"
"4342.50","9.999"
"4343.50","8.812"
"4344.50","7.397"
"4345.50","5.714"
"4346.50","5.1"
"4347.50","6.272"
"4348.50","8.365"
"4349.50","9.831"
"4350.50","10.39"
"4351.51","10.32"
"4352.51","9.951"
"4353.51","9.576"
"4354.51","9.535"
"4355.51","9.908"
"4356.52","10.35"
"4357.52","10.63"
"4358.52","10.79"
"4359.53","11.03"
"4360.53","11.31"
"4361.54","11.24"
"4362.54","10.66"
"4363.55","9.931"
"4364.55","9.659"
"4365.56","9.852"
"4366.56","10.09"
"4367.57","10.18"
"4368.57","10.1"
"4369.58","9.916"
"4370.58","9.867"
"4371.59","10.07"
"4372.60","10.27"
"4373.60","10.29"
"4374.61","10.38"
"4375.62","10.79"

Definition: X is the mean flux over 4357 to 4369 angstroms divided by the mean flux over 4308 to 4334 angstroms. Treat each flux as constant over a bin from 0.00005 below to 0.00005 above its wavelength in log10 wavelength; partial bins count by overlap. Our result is 1.08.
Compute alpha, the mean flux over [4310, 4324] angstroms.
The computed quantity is 9.56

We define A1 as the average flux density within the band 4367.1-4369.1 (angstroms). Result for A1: 10.1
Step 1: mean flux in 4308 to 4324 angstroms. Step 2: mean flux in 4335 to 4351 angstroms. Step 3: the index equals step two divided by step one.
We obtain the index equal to 0.98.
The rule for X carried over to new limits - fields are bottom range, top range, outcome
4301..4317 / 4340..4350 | 0.80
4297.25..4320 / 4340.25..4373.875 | 0.92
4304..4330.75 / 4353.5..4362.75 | 1.04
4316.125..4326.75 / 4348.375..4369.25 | 1.07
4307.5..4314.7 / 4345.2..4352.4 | 0.82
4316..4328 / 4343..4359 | 0.94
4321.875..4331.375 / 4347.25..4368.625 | 1.02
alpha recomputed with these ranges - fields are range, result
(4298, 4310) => 11.4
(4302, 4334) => 10.1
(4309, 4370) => 9.8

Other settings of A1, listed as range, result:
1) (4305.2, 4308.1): 13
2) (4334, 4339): 10.5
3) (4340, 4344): 10.6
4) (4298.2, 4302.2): 11.3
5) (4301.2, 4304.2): 10.4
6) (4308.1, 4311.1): 9.88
